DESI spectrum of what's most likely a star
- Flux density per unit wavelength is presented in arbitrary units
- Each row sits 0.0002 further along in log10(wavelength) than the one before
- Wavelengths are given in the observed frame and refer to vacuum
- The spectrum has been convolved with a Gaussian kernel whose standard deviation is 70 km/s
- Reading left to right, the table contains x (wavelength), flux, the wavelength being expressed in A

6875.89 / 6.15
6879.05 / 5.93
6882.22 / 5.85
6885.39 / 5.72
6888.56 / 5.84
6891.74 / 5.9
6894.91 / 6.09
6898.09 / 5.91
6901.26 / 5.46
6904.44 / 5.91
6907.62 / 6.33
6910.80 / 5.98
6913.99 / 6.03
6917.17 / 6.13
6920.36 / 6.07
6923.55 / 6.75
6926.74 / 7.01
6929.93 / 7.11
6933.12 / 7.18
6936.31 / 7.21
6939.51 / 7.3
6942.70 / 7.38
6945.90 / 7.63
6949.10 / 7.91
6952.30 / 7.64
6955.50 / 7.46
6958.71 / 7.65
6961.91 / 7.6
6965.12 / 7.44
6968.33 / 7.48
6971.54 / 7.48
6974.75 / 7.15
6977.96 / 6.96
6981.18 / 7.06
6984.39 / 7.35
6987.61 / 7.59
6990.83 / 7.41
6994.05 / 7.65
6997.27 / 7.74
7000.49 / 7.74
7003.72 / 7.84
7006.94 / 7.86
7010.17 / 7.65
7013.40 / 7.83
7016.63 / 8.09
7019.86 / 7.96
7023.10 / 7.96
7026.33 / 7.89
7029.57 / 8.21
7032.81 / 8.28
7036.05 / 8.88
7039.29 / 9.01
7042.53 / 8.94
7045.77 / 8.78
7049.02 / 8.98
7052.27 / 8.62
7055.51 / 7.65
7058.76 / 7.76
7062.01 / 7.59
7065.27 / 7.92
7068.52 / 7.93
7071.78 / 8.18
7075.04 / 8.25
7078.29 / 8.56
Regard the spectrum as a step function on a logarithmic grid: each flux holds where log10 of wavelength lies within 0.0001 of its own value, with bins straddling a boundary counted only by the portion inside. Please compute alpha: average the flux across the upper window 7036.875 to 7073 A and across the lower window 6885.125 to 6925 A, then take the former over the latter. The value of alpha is 1.38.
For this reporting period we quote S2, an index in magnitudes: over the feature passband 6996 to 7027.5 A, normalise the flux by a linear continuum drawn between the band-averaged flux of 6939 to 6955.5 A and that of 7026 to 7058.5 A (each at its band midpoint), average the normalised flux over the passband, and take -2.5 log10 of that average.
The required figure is 0.05 mag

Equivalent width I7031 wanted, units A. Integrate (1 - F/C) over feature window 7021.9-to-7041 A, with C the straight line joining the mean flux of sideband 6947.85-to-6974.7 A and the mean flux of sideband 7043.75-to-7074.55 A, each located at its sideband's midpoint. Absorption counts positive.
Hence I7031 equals -0.9 A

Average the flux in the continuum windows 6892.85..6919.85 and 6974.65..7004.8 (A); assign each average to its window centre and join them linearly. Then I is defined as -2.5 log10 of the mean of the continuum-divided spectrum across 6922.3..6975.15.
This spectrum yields -0.10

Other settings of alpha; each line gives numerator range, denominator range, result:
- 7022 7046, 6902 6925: 1.38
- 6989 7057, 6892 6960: 1.21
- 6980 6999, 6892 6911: 1.26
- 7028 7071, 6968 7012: 1.11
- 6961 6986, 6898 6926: 1.20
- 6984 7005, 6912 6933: 1.16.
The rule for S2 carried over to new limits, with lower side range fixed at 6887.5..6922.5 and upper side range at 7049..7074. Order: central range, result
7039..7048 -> -0.15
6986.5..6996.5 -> -0.07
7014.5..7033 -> -0.07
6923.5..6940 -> -0.13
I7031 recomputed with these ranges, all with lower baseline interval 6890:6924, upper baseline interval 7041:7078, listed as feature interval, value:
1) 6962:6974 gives -1.0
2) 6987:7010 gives -1.0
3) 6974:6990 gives -0.3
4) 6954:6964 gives -1.2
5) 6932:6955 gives -3.2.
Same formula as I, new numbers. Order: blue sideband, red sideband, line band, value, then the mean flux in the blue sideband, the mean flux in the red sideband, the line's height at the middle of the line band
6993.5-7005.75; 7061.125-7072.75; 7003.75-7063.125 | -0.05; 7.76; 7.91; 7.83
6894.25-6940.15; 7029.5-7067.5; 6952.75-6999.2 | -0.02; 6.42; 8.39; 7.3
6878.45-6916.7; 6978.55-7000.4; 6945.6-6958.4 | -0.12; 5.92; 7.46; 6.83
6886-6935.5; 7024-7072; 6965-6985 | -0.01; 6.25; 8.31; 7.21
